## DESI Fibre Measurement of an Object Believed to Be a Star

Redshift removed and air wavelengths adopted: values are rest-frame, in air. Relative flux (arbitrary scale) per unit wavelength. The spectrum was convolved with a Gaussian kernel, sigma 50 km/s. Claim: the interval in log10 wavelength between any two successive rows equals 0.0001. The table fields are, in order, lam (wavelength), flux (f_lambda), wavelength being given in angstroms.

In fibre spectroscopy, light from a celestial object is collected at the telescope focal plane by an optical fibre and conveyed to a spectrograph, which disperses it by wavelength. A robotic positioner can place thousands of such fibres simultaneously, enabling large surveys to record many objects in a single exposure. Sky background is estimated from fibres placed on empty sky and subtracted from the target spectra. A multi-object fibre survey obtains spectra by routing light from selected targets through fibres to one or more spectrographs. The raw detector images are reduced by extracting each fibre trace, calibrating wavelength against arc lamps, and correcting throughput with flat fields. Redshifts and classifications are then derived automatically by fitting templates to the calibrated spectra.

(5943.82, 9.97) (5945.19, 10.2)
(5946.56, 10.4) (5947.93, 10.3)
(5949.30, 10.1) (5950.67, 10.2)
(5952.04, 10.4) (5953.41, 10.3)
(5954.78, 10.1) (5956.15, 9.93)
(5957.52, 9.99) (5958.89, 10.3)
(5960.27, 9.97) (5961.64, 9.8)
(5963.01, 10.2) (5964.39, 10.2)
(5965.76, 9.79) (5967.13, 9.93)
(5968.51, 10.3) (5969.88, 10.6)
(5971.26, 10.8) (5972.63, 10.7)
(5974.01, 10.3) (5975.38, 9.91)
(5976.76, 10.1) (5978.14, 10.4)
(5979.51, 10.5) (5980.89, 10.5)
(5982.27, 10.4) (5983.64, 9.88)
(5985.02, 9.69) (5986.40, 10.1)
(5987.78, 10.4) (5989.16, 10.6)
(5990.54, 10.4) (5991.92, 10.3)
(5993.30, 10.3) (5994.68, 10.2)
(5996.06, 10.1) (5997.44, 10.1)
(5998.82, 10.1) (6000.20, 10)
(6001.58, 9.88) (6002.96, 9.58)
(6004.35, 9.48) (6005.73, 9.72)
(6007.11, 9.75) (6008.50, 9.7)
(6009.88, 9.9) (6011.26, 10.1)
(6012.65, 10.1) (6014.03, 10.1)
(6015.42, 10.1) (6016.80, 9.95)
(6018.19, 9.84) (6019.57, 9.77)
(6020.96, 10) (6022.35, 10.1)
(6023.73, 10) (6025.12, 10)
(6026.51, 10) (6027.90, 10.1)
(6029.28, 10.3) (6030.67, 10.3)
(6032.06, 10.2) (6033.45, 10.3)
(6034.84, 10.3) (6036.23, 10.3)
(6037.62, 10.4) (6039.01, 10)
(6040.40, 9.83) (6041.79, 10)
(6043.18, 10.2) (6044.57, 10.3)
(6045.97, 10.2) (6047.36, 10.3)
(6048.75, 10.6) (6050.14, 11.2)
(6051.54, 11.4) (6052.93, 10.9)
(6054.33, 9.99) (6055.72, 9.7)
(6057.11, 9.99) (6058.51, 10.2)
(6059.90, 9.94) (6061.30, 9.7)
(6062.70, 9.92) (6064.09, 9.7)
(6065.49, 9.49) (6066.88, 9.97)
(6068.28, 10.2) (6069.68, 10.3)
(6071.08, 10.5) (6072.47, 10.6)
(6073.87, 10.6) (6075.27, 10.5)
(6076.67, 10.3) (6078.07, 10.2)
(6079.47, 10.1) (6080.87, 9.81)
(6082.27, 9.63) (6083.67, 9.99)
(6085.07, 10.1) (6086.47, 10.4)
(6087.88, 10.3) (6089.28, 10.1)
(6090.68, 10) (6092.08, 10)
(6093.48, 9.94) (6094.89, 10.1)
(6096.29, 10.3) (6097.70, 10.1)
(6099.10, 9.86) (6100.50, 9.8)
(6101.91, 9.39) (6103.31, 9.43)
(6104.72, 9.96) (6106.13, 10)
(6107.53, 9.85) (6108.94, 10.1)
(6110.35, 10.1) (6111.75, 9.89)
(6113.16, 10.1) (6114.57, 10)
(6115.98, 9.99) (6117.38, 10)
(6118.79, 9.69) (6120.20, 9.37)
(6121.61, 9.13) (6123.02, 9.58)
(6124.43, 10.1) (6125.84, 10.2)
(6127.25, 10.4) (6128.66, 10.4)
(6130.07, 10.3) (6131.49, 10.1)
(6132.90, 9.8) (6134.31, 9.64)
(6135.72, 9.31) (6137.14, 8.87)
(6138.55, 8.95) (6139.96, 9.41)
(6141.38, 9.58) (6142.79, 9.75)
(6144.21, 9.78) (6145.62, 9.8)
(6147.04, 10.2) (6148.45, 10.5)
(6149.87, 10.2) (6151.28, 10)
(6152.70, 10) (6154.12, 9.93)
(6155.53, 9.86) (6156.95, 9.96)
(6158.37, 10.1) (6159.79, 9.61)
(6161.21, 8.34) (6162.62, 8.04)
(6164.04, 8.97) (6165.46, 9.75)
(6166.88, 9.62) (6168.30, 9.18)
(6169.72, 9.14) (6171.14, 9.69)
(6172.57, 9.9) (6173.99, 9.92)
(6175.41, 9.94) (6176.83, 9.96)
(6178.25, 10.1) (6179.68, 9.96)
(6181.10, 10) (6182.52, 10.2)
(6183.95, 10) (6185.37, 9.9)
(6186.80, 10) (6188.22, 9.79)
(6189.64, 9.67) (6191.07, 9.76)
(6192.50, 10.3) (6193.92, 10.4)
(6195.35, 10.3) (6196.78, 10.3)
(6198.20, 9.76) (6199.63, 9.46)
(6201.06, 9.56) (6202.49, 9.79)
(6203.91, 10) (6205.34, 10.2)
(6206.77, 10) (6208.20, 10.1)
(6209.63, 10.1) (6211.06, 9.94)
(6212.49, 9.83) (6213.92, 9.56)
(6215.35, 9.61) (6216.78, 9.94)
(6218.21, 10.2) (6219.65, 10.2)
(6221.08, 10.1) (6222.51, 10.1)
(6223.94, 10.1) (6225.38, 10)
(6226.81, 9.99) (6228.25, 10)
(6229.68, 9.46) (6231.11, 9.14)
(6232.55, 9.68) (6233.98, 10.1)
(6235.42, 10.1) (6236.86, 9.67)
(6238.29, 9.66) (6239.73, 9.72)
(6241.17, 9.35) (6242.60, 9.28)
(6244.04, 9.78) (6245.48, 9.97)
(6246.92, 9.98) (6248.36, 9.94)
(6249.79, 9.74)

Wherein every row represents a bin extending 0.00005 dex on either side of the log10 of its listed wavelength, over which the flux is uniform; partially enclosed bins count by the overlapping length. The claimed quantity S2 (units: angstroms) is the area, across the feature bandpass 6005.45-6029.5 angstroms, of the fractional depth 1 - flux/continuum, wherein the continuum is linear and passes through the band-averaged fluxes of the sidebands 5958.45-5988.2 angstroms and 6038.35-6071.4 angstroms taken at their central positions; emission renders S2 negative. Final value 0.5 angstroms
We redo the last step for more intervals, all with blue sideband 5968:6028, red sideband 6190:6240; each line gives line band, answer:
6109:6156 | 0.66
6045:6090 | -0.74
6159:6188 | 0.98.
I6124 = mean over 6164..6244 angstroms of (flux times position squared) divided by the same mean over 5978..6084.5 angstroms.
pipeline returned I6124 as 1.03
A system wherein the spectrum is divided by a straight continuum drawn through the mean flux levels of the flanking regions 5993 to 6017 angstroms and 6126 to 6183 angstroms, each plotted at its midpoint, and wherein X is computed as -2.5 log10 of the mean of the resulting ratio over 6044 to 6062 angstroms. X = -0.049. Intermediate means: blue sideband 9.95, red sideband 9.73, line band 10.3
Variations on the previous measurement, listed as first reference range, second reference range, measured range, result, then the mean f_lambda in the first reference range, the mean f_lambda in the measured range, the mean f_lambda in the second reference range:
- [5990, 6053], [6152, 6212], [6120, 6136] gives 0.00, 10.1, 9.89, 9.8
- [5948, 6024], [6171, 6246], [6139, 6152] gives 0.01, 10.1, 9.9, 9.9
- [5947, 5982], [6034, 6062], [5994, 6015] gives 0.04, 10.2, 9.92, 10.3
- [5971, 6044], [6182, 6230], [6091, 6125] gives 0.02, 10.1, 9.87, 9.96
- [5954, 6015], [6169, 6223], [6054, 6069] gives 0.02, 10.1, 9.89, 9.94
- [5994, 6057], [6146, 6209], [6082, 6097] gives -0.01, 10.1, 10.1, 9.83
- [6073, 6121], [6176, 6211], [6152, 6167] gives 0.06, 10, 9.47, 9.98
